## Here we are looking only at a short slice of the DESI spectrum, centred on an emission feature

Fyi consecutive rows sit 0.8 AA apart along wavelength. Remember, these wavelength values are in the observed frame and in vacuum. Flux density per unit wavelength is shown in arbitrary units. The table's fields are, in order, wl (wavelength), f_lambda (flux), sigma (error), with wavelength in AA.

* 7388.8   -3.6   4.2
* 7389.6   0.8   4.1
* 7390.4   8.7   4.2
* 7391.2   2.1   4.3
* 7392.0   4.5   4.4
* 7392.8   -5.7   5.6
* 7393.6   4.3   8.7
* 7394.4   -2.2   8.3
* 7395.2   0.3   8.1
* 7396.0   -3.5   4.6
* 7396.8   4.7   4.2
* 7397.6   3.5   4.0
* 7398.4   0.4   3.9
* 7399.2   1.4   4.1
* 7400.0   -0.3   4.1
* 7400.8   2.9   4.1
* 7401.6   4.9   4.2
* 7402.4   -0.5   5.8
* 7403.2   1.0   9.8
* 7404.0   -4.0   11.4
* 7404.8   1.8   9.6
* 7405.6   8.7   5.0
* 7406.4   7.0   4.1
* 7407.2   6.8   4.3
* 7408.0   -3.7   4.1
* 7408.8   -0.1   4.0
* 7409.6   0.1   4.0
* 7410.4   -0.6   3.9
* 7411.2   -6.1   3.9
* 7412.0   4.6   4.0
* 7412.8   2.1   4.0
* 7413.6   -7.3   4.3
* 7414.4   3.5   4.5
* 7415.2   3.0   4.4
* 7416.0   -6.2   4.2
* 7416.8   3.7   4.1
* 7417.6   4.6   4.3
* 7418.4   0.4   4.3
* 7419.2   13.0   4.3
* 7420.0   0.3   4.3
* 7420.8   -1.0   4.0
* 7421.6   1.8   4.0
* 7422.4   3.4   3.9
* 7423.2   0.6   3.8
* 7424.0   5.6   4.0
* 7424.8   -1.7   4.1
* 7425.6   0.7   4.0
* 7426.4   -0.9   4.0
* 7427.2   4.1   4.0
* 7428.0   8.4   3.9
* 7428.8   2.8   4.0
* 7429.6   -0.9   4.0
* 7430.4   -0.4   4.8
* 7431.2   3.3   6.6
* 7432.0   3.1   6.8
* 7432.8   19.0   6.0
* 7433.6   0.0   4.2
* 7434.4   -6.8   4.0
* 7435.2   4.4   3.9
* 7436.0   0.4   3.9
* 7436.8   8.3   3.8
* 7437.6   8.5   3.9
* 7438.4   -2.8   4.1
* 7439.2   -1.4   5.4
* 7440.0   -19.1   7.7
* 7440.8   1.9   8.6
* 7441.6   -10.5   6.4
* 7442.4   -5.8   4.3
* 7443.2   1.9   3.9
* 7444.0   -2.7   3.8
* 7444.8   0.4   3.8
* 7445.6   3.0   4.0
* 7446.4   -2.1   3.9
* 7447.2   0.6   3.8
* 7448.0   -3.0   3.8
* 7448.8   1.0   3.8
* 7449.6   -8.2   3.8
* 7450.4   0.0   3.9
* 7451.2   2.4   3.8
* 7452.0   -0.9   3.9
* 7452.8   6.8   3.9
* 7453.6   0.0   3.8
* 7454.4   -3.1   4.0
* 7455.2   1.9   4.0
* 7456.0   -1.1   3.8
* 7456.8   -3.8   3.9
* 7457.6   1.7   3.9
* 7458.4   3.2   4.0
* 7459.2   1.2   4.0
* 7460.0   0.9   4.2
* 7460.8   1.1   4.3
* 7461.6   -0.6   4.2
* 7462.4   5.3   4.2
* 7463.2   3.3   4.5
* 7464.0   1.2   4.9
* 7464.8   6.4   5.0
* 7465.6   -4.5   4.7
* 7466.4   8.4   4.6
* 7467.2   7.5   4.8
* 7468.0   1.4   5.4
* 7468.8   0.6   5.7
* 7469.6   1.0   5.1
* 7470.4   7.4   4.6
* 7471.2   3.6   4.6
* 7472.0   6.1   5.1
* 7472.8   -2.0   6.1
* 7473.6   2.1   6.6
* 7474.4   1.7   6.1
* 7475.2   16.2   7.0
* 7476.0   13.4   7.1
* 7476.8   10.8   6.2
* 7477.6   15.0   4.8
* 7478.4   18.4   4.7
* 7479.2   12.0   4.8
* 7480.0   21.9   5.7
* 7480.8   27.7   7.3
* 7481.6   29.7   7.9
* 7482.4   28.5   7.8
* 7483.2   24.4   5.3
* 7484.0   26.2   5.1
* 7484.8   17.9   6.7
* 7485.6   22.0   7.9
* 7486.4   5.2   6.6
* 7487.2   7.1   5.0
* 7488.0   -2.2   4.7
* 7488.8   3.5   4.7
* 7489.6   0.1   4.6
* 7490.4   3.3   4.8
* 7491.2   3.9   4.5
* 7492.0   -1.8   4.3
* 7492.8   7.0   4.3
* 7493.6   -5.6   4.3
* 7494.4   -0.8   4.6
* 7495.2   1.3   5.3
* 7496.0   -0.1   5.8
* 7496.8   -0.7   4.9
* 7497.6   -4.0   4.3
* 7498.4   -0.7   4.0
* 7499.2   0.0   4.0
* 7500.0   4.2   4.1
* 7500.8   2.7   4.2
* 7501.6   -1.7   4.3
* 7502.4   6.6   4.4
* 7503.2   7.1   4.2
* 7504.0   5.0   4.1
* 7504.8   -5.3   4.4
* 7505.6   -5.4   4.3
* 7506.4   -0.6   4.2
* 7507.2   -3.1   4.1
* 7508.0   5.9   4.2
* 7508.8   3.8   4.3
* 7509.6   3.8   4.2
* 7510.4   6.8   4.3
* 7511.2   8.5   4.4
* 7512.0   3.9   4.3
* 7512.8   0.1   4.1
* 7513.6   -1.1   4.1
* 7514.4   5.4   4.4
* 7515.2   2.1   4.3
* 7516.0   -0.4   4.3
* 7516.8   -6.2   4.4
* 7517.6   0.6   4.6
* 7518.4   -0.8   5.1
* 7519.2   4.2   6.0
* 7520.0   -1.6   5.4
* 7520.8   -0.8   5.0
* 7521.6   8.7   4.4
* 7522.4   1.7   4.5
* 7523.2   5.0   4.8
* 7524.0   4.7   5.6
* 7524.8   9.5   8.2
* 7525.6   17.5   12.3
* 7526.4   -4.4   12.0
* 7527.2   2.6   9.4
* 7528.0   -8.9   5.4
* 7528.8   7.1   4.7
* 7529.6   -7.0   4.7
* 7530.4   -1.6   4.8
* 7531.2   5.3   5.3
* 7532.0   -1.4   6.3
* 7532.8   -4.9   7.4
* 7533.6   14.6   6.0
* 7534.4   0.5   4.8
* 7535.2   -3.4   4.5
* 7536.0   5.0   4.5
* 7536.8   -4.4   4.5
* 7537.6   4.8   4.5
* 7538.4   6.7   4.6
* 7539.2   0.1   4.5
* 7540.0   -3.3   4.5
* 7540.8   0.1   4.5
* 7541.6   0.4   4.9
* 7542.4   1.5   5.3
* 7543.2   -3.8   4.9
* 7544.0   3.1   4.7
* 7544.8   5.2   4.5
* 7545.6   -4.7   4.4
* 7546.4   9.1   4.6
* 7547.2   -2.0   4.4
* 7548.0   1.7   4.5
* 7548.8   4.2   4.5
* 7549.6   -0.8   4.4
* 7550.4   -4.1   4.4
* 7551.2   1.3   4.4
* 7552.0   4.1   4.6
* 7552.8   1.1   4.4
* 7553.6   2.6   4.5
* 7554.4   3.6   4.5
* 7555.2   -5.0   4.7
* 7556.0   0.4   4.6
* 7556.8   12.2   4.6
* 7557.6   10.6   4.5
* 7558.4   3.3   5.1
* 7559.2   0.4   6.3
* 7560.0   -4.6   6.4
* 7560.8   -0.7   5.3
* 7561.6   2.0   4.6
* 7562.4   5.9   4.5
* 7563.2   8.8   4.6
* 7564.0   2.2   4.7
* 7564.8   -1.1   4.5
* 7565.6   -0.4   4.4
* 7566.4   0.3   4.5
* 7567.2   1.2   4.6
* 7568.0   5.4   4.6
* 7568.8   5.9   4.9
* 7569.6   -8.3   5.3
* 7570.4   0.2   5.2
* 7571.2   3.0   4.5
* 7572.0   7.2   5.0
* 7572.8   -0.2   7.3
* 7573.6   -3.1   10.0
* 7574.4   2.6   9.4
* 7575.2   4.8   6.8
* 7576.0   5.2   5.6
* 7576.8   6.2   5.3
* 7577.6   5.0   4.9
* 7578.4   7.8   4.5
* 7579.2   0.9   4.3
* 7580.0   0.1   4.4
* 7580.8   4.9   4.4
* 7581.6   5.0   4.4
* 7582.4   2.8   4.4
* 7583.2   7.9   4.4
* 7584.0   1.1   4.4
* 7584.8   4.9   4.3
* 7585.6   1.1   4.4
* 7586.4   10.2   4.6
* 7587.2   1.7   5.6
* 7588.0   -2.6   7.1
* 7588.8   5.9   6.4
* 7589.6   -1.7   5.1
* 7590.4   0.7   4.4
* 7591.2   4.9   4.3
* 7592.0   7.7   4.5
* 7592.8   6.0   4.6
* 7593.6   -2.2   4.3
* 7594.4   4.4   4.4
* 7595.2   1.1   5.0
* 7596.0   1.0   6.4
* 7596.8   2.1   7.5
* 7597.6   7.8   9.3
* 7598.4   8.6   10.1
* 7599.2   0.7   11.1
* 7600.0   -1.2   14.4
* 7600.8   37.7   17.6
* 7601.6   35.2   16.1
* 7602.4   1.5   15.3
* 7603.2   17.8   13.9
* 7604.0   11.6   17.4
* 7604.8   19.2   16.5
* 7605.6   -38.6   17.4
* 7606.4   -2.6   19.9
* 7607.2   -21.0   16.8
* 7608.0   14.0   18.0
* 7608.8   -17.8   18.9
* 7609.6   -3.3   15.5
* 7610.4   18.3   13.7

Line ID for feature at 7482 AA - [O II] 3727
